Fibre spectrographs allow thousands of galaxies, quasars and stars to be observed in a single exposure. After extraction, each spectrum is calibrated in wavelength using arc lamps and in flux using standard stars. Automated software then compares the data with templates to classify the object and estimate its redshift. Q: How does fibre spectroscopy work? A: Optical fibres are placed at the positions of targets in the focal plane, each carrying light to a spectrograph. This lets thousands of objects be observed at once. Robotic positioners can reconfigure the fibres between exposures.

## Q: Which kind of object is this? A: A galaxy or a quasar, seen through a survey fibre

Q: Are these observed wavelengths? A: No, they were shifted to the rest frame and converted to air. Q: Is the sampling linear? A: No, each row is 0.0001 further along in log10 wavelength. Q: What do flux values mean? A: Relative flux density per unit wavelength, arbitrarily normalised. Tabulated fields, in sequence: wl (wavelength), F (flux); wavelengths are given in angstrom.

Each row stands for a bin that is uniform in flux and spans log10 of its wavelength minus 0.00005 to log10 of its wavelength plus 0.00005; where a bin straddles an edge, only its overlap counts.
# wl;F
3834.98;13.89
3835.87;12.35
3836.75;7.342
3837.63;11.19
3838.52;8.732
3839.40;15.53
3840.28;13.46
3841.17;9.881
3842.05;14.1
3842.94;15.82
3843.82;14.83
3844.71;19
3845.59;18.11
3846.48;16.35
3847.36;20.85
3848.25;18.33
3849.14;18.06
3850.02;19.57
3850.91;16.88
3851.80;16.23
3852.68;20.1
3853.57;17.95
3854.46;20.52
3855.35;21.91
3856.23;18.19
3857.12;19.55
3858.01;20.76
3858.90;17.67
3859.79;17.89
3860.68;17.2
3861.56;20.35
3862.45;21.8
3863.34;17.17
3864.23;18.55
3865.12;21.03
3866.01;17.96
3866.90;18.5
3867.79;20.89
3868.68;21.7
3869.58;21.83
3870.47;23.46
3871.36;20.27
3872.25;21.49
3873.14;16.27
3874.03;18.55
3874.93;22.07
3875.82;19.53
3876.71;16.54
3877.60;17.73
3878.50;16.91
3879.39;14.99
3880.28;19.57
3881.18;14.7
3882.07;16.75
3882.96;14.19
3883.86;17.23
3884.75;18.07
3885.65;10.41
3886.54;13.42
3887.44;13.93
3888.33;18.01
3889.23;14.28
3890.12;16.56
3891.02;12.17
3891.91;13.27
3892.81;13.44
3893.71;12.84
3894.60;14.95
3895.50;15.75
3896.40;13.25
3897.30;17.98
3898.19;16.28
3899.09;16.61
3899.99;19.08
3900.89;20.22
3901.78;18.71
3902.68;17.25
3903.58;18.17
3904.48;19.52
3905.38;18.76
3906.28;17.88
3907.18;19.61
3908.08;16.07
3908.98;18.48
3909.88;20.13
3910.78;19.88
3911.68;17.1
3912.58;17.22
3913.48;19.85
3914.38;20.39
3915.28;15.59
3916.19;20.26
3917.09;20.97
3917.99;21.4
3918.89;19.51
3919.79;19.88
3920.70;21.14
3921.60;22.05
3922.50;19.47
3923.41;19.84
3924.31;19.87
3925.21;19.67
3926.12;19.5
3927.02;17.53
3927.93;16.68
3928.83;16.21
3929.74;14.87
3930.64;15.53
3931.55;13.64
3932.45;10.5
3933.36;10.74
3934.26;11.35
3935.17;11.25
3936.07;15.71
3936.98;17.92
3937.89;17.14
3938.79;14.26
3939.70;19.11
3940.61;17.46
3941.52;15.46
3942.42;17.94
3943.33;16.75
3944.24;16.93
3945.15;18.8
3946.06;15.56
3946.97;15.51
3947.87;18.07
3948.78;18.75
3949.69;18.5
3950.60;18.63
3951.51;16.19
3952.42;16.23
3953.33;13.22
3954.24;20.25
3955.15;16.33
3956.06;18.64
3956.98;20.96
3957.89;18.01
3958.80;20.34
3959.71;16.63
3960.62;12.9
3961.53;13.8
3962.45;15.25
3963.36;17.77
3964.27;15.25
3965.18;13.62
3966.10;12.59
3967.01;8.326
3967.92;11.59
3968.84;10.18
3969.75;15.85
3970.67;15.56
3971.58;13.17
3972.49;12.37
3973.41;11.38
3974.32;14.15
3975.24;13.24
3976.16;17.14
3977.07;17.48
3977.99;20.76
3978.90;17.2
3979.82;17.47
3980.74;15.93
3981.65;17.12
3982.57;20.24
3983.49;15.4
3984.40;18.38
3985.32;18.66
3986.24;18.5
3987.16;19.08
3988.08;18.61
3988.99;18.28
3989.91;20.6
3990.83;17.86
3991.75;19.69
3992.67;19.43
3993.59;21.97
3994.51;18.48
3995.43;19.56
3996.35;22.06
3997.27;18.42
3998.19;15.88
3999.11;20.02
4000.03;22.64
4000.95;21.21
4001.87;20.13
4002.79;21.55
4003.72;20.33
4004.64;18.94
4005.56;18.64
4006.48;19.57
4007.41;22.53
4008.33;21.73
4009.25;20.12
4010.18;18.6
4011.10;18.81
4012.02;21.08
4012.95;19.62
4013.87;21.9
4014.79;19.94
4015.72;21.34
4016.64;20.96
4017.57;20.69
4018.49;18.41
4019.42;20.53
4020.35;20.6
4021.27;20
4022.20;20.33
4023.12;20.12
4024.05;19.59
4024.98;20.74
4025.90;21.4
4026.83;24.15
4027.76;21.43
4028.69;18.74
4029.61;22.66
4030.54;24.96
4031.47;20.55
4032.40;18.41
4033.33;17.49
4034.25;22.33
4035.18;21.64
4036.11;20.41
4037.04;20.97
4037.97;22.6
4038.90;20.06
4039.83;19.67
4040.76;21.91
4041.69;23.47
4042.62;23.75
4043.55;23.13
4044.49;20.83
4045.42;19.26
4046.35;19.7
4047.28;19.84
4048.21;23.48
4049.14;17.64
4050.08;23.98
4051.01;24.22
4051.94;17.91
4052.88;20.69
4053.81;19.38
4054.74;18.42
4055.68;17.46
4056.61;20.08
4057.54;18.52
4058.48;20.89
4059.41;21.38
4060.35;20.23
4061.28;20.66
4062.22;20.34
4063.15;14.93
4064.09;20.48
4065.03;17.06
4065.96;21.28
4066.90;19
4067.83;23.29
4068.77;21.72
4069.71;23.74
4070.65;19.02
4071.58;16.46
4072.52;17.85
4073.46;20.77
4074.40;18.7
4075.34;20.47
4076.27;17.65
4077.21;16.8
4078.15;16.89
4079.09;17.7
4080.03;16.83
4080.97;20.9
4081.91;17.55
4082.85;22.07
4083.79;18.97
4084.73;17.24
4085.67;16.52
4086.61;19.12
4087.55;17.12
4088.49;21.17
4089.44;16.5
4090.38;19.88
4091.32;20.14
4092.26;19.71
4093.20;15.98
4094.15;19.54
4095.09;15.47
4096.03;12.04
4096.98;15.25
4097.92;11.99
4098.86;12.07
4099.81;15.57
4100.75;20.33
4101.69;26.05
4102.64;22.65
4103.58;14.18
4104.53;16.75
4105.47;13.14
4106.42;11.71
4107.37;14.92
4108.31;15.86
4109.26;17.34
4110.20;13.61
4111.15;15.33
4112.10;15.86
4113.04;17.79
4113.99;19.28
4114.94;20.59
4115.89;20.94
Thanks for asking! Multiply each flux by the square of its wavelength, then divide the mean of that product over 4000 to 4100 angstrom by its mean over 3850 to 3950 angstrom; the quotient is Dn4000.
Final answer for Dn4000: 1.21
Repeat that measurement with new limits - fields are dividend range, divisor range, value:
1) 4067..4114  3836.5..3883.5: 1.12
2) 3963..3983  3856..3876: 0.80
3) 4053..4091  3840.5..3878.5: 1.14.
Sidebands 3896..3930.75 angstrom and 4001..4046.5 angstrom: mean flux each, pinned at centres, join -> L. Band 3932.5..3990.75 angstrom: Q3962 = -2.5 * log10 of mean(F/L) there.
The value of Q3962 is 0.20 mag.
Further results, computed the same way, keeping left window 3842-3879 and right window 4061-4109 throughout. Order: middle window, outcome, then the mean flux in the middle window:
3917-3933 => 0.03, 18.1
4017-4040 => -0.14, 20.8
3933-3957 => 0.13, 16.5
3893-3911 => 0.08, 17.5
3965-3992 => 0.15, 16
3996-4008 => -0.10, 20.1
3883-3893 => 0.27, 14.6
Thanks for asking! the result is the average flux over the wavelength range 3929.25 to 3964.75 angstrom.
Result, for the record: 16.2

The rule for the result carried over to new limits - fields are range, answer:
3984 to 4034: 20.1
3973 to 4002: 18.3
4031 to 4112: 18.9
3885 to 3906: 15.9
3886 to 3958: 17.1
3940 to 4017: 17.7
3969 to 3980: 15.3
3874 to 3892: 16.1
